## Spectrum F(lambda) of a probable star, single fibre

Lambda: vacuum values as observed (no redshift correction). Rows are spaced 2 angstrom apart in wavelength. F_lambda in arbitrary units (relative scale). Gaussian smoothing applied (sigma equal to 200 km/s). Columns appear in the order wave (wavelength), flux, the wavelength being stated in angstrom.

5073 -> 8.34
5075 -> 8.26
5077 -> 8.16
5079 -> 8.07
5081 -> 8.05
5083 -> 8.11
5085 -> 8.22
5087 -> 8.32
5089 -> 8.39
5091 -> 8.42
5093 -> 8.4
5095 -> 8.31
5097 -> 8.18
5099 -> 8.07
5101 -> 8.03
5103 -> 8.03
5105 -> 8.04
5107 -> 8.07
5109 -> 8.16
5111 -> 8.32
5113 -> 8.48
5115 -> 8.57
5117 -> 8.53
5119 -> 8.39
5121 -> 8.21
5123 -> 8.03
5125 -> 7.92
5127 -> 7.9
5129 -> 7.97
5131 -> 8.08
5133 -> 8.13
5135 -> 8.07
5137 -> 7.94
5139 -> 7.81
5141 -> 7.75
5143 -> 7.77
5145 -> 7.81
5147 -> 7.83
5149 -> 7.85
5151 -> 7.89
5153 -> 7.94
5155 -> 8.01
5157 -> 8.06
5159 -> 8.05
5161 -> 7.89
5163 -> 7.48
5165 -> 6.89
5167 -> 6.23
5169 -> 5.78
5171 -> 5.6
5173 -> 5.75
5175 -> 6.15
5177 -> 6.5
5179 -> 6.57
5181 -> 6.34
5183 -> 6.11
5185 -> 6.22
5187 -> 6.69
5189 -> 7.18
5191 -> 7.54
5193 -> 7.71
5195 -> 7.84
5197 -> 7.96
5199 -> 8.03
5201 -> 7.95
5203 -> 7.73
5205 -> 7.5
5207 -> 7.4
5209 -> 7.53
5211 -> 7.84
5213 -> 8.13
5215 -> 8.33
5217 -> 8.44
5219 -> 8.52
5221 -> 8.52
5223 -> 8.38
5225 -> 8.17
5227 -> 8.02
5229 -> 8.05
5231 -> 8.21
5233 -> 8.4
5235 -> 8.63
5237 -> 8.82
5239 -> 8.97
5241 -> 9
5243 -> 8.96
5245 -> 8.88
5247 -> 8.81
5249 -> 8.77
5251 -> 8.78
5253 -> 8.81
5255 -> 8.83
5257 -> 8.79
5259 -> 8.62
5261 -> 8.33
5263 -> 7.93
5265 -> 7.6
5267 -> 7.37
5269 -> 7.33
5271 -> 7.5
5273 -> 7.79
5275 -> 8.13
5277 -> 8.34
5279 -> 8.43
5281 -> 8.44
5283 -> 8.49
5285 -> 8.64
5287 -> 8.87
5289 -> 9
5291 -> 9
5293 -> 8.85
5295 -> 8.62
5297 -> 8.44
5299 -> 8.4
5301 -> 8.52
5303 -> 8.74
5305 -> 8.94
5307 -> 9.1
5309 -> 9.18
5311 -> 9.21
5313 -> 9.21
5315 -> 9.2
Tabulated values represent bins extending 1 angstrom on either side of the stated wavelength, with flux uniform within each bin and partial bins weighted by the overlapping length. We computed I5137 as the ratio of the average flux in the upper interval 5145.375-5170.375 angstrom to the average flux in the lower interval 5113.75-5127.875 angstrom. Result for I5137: 0.91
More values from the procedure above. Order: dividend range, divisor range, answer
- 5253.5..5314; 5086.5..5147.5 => 1.04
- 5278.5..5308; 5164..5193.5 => 1.35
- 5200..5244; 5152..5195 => 1.19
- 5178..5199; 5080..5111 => 0.86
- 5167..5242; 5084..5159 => 0.93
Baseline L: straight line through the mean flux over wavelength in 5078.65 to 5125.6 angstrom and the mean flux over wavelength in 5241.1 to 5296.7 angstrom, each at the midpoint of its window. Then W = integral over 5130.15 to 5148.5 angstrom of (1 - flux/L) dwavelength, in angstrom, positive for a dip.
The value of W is 0.8 angstrom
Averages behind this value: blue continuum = 8.23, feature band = 7.91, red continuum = 8.45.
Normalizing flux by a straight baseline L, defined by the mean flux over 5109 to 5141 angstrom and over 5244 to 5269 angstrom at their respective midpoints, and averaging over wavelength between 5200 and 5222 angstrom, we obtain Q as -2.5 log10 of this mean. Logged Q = 0.04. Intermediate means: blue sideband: 8.14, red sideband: 8.41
